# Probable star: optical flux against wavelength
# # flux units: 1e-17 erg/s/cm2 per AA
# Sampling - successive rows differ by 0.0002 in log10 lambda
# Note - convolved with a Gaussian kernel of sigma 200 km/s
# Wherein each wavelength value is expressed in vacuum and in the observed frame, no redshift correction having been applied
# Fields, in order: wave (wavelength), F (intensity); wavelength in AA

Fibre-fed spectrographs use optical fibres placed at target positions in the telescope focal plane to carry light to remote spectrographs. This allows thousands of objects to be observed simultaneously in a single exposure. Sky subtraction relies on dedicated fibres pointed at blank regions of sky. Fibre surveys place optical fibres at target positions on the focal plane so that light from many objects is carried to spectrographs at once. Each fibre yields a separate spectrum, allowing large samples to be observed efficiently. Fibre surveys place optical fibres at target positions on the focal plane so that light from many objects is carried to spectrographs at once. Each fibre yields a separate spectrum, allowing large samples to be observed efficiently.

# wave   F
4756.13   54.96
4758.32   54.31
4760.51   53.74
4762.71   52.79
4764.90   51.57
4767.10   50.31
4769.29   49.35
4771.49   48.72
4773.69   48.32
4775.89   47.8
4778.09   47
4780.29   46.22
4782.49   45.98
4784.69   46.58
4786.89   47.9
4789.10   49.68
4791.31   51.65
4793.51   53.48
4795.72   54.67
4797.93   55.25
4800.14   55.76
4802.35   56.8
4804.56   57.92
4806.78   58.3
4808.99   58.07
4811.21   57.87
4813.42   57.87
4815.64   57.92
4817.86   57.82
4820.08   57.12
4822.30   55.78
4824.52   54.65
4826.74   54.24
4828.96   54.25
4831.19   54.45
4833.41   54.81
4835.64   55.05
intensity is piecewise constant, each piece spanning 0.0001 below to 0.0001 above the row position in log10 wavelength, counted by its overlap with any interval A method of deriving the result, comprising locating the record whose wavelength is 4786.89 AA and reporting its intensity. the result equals 47.9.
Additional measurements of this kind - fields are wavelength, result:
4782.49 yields 45.98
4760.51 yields 53.74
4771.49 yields 48.72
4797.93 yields 55.25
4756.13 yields 54.96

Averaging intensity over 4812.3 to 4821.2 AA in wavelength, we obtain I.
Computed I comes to 57.7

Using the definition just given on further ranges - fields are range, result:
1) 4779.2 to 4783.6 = 46.2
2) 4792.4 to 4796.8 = 54.1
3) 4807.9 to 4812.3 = 57.9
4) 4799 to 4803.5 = 56.3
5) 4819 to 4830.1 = 55.2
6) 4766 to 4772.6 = 49.4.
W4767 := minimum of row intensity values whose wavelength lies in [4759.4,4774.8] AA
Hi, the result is 48.32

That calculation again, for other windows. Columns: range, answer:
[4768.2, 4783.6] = 45.98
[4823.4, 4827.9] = 54.24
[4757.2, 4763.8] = 52.79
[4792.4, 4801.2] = 53.48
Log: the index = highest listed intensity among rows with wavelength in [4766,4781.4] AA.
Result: 50.31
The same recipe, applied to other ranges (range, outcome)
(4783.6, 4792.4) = 51.65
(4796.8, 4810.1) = 58.3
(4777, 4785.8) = 47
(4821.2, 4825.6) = 55.78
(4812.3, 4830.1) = 57.92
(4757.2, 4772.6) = 54.31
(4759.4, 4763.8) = 53.74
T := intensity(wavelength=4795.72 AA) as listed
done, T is 54.67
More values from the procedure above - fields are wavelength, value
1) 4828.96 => 54.25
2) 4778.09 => 47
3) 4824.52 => 54.65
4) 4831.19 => 54.45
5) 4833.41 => 54.81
